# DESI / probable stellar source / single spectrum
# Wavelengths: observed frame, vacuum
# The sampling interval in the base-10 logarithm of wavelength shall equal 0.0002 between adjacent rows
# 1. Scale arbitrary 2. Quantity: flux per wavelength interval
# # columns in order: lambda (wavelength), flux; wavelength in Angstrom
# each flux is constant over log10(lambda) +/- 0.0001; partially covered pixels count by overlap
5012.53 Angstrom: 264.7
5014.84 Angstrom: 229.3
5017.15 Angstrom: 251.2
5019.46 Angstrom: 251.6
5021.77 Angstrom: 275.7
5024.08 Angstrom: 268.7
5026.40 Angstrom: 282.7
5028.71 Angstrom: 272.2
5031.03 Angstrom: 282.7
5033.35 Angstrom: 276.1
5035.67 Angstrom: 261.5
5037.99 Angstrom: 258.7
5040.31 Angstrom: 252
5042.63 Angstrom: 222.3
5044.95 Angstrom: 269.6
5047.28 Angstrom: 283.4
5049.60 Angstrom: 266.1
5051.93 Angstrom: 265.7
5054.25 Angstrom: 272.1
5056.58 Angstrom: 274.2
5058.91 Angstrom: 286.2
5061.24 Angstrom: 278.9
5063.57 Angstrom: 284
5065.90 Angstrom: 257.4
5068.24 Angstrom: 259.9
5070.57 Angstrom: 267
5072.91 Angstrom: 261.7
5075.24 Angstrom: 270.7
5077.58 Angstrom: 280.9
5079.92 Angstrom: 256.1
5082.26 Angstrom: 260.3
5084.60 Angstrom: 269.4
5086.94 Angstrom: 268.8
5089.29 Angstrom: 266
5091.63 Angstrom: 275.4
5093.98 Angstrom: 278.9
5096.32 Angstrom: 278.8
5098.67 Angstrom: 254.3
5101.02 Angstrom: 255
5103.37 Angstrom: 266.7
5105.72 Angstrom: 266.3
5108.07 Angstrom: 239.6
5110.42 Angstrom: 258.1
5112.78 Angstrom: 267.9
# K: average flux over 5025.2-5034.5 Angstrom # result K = 278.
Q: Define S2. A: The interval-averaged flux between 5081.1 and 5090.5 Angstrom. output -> 266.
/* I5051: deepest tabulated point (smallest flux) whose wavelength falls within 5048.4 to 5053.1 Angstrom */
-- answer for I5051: 265.7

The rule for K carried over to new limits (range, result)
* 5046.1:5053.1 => 272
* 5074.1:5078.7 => 276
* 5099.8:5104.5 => 261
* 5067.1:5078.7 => 268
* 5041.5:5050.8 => 260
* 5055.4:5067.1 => 276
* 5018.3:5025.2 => 266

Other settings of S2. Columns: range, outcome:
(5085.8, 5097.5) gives 274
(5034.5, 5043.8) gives 249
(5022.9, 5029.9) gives 275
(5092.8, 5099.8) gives 271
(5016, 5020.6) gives 251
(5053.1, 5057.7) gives 273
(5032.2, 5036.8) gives 269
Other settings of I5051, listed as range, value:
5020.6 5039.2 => 258.7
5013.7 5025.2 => 229.3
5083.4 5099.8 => 254.3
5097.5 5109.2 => 239.6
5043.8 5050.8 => 266.1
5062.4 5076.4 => 257.4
